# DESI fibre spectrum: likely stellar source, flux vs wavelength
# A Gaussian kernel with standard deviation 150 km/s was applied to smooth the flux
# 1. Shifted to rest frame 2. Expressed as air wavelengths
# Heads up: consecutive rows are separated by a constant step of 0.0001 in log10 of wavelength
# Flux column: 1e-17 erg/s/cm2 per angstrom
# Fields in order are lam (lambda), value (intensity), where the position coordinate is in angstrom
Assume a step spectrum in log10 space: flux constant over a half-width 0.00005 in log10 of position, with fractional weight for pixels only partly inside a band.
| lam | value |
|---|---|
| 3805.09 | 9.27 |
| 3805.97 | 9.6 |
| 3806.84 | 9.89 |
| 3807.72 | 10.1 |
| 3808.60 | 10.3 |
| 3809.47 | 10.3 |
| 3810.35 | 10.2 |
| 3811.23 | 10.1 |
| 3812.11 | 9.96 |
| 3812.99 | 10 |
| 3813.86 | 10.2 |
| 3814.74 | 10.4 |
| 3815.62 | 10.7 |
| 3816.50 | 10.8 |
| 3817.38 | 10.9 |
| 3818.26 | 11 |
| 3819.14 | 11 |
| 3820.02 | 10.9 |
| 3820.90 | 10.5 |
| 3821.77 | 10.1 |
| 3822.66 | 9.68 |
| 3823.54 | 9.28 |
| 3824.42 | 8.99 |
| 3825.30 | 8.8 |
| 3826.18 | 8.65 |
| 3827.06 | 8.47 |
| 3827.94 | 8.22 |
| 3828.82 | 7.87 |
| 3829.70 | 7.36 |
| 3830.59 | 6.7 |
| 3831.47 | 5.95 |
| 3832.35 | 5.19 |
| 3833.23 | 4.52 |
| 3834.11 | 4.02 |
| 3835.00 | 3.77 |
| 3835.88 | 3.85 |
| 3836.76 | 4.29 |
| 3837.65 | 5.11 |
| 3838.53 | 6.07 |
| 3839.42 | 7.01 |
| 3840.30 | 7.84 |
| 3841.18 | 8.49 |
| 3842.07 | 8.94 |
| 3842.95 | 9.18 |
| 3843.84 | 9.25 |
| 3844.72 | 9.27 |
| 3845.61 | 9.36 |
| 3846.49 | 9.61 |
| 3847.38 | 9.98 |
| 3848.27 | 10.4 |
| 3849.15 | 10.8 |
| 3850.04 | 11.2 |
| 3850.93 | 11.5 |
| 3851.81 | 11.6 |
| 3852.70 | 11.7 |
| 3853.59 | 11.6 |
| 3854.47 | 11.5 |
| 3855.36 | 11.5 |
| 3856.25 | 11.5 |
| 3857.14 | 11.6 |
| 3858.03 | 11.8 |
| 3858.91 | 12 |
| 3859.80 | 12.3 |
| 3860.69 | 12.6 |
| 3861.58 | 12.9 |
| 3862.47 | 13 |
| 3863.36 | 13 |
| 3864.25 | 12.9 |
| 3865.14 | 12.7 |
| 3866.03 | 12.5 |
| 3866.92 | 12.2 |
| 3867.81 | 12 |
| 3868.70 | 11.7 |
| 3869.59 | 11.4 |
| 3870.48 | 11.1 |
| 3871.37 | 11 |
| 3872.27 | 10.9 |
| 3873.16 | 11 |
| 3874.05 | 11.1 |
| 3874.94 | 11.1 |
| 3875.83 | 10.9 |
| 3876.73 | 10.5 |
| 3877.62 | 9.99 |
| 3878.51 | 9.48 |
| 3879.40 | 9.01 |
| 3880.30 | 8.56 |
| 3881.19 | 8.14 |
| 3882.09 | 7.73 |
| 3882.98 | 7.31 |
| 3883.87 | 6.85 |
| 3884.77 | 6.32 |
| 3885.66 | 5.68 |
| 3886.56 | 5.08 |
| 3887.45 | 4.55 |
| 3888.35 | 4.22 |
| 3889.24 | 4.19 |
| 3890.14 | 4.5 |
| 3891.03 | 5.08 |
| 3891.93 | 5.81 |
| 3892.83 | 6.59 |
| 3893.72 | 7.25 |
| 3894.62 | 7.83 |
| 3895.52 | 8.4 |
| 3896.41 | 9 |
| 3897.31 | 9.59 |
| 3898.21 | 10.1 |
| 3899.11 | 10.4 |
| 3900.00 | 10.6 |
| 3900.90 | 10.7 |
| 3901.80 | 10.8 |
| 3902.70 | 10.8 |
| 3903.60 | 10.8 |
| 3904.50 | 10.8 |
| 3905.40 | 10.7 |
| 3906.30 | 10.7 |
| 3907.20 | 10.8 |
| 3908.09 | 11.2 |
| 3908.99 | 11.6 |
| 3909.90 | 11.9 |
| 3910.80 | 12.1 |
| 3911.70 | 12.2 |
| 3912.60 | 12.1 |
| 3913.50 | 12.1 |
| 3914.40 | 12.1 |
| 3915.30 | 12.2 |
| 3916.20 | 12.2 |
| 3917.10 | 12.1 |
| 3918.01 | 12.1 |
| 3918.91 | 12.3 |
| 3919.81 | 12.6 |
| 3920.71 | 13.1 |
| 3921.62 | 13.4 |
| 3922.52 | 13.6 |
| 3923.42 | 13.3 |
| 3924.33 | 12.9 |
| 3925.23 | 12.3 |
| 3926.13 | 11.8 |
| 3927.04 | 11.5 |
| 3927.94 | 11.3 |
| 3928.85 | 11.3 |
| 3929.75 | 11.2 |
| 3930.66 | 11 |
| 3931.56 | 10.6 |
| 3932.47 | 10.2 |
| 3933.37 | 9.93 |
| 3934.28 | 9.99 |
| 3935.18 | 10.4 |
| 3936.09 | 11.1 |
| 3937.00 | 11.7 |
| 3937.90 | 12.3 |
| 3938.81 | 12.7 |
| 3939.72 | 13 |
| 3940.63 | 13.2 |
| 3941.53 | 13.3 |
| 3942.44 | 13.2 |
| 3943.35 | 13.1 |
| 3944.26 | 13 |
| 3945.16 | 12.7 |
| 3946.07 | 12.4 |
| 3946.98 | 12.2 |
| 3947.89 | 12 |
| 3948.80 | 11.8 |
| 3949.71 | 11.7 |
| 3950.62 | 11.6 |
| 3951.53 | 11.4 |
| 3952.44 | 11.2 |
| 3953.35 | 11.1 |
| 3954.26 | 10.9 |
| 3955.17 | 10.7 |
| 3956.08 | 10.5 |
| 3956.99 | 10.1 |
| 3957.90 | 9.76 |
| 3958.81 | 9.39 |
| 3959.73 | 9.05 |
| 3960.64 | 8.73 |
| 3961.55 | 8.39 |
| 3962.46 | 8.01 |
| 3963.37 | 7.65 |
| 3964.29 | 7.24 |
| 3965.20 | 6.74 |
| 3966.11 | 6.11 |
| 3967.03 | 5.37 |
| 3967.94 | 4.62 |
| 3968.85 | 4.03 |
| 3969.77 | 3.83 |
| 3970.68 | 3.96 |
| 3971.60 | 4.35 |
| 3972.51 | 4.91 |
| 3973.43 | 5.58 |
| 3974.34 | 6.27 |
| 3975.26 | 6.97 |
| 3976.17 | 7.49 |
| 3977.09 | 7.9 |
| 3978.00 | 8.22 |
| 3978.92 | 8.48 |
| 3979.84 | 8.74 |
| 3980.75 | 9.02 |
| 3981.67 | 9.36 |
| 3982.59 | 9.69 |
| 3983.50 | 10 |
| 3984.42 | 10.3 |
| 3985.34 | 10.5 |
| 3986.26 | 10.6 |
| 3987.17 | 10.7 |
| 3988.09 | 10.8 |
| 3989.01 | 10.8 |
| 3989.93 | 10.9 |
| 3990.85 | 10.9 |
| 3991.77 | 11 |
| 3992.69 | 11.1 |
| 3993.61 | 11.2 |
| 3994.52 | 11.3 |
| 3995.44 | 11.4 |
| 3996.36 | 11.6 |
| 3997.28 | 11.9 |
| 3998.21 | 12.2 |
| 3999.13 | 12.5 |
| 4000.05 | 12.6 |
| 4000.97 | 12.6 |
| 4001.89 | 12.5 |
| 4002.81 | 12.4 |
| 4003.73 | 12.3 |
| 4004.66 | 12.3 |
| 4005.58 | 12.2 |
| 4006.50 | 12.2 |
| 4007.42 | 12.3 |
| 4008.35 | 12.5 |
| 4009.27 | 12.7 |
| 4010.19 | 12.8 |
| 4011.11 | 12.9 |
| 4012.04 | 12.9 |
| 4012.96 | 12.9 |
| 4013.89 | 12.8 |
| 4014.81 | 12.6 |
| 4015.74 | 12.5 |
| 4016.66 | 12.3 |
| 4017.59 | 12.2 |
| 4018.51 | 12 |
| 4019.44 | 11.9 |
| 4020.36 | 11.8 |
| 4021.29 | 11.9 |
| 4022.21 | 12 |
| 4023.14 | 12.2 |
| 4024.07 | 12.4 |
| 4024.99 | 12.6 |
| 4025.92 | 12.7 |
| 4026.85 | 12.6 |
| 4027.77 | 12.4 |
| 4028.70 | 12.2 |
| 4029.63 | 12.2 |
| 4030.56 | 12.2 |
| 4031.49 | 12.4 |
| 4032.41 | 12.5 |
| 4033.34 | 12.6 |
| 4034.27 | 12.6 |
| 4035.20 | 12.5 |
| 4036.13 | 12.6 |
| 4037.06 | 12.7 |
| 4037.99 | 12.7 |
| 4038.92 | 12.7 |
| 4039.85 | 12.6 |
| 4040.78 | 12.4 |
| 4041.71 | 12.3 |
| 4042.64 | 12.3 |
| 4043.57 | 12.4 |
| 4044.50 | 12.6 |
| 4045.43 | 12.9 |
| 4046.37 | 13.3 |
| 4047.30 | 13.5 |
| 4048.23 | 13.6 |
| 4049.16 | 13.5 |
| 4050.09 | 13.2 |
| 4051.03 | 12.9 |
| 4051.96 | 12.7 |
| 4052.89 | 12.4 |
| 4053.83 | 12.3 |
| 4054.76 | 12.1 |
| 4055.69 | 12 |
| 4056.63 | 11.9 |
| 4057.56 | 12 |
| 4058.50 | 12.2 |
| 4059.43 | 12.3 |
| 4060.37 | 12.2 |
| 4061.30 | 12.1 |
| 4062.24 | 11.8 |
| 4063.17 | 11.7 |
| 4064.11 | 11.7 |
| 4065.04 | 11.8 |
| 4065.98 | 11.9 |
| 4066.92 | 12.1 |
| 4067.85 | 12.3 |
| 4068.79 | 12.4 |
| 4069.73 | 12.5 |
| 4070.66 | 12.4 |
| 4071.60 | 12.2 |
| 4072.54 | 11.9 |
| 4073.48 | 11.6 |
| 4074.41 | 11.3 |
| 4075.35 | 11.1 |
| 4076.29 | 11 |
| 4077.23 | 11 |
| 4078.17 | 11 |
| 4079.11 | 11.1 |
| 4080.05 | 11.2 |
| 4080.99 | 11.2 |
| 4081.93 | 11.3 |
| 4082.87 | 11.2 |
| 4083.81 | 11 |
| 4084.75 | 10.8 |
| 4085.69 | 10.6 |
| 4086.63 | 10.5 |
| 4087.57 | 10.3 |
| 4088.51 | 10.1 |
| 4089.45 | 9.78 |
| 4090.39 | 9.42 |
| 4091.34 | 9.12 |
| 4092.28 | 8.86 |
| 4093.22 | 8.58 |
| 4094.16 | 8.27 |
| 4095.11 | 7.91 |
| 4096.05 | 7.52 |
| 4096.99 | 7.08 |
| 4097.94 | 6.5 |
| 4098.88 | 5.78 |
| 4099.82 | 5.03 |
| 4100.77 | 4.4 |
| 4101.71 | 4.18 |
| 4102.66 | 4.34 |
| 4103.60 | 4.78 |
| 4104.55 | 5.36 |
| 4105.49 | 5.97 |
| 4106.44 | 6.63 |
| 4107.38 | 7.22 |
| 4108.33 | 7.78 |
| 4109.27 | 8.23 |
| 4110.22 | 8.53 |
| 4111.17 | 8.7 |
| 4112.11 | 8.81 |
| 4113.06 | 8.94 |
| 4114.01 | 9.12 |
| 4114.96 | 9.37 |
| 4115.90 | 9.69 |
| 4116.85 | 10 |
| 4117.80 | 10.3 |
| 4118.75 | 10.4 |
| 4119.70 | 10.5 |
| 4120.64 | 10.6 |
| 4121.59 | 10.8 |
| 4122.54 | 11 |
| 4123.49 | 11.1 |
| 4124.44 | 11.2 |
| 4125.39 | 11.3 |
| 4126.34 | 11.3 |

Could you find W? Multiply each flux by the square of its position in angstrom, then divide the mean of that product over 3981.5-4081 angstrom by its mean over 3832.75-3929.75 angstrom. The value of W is 1.3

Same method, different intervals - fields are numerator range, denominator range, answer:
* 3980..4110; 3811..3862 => 1.33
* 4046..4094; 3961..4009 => 1.28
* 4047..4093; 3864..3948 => 1.19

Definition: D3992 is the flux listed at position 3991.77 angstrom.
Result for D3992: 11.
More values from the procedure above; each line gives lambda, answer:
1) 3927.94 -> 11.3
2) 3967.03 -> 5.37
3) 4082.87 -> 11.2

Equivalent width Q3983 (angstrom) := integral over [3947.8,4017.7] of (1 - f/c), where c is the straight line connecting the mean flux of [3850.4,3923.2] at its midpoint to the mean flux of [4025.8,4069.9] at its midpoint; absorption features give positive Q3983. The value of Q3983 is 9.70 angstrom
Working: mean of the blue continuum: 10.4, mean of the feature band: 10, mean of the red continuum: 12.4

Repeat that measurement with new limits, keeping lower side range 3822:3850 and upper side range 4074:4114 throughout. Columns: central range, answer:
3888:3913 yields -4.4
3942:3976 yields -3.2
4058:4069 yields -4.5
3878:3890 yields 1.9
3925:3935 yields -3.6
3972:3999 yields -4.7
